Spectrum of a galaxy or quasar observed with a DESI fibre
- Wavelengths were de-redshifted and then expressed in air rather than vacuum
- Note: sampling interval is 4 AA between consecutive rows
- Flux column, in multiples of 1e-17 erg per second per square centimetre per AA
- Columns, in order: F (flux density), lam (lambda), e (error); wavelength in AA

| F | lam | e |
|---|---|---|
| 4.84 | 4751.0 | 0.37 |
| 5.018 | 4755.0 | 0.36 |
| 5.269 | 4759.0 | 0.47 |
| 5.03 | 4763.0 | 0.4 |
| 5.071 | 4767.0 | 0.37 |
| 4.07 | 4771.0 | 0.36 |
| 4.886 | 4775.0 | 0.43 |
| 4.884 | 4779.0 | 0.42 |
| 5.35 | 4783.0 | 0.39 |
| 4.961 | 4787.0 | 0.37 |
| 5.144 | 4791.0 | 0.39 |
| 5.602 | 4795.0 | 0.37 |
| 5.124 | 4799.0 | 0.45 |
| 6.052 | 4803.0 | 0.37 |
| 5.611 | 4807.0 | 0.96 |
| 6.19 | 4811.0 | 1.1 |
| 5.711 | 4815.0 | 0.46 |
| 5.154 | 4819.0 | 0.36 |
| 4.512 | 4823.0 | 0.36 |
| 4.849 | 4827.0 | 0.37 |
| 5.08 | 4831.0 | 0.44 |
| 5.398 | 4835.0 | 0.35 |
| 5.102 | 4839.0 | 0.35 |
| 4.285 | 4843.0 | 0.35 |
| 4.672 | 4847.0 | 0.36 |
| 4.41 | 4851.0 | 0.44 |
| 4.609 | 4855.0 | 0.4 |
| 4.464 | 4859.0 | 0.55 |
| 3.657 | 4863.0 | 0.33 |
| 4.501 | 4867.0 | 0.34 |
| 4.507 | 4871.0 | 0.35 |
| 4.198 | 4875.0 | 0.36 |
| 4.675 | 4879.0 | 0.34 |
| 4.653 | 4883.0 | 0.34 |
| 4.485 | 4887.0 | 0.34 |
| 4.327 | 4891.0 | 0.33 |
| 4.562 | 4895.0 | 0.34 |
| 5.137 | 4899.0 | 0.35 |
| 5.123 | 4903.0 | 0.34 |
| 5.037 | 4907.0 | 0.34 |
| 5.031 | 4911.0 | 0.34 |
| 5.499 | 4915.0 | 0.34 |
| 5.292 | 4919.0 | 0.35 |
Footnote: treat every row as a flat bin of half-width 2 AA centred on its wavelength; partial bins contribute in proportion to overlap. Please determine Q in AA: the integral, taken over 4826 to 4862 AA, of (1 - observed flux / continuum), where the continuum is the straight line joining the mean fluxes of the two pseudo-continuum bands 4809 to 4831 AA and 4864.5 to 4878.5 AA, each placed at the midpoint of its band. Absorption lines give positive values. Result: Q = 1.0 AA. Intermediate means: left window 5.26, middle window 4.73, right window 4.4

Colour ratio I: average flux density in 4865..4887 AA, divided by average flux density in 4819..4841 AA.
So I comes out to 0.90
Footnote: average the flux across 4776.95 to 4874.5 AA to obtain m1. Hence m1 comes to 4.98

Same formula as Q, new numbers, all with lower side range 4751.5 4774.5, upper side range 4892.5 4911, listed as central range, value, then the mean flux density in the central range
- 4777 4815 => -4.2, 5.45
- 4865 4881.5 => 1.6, 4.48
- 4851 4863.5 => 1.5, 4.34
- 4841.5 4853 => 1.1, 4.46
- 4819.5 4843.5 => 0.0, 4.93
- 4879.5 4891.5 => 1.0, 4.53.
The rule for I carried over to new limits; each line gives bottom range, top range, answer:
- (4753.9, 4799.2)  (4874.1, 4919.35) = 0.96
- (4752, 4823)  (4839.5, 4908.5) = 0.87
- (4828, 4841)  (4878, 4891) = 0.88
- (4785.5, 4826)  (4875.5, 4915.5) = 0.89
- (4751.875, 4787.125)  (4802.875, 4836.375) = 1.08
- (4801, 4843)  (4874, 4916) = 0.90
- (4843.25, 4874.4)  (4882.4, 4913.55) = 1.10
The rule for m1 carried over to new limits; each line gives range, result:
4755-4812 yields 5.21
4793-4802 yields 5.44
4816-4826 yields 4.92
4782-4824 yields 5.42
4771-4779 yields 4.68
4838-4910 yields 4.58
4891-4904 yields 4.83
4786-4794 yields 5.13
